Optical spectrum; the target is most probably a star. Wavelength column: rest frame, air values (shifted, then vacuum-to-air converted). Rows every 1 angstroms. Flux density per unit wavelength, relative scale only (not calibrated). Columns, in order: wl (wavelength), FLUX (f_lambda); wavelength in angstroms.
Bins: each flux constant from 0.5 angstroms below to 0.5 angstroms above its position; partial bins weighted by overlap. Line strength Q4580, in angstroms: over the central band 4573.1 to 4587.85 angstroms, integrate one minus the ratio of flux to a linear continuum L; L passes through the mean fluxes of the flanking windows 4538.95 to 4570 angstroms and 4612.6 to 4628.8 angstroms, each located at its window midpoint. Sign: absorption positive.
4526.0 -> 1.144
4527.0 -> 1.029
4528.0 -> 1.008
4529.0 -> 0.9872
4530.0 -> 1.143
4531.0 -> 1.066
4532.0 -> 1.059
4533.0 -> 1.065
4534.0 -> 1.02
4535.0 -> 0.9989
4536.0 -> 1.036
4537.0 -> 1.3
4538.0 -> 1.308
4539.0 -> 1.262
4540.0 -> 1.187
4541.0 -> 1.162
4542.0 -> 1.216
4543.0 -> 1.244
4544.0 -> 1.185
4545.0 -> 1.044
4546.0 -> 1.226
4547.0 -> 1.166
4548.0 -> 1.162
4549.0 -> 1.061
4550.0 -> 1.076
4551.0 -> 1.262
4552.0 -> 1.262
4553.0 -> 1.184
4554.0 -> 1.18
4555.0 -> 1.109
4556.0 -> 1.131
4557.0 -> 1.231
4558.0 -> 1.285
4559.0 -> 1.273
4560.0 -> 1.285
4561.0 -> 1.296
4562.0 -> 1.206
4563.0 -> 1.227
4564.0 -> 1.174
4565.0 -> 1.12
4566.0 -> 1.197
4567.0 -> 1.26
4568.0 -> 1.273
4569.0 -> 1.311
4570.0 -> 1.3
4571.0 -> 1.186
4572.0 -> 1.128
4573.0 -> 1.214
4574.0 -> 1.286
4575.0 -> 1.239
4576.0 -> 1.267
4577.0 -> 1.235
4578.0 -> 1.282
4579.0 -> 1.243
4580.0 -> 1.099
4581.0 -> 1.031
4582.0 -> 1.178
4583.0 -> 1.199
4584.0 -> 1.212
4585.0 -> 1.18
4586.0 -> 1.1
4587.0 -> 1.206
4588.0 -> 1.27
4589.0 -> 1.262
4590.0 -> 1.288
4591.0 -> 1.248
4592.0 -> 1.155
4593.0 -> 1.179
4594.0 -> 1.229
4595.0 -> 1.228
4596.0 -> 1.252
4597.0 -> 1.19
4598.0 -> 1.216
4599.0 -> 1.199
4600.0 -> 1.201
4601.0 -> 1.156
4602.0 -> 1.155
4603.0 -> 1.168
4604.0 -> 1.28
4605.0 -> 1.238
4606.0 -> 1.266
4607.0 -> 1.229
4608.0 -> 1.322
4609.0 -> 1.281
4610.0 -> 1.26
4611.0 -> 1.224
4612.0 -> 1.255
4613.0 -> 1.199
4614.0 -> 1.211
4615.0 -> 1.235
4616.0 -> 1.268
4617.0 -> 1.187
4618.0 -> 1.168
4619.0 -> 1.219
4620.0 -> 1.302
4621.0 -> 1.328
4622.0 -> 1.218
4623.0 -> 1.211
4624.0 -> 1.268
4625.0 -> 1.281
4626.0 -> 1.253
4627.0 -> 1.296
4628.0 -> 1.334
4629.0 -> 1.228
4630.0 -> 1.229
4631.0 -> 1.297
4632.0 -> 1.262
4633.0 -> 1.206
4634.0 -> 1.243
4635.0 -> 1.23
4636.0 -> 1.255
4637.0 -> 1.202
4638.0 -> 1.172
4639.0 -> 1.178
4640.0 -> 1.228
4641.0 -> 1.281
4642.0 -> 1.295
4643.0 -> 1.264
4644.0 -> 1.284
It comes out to 0.3 angstroms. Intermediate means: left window 1.2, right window 1.25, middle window 1.2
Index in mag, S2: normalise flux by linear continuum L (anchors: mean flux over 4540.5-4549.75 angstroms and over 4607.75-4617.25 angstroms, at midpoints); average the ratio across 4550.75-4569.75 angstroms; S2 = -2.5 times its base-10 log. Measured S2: -0.04 mag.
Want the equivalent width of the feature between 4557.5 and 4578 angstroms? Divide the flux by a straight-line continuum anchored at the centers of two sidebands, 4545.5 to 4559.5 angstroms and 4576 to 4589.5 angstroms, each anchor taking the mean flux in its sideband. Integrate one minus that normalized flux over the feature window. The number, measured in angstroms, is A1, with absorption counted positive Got -0.8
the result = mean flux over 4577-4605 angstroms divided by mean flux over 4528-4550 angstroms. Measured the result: 1.1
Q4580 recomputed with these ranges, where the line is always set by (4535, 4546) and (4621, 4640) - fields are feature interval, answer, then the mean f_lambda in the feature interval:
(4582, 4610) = 0.1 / 1.22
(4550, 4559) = 0.0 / 1.2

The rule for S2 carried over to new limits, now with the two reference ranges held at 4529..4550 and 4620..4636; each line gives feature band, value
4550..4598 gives -0.03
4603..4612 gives -0.02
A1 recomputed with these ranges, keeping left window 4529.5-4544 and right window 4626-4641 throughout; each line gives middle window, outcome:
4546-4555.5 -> 0.0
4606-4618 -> -0.2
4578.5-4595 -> 0.0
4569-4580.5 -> -0.4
